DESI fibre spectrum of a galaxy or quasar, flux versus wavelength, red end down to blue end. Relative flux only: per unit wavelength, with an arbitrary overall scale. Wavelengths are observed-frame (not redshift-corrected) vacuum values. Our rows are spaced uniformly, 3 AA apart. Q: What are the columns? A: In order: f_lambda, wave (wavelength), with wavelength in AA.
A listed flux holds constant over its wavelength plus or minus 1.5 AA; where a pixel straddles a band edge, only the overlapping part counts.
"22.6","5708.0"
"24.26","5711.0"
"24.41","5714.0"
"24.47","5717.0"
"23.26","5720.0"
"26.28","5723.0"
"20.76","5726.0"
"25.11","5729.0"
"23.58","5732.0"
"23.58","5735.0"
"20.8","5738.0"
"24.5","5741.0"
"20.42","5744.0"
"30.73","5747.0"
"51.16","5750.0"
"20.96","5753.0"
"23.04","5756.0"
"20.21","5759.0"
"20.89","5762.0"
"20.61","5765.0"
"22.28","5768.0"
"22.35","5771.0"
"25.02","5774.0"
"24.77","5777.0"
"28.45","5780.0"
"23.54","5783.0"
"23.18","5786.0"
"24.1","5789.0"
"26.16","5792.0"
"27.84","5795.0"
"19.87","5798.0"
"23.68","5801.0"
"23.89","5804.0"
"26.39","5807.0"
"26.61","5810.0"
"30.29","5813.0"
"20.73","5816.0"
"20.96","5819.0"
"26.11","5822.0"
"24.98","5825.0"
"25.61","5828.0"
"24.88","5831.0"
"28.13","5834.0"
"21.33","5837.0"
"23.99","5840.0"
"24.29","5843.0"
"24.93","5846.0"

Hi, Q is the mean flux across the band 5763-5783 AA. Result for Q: 23.8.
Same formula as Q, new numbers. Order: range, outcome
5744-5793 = 25.3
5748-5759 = 30.1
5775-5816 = 25.1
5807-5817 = 26.2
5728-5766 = 25.1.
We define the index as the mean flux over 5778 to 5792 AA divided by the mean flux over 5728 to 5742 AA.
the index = 1.1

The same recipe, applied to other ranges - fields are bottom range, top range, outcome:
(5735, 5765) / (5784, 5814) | 0.98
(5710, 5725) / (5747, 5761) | 1.18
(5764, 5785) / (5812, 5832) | 1.03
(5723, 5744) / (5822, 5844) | 1.08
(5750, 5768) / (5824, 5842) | 1.04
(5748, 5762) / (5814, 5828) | 0.84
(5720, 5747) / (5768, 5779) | 1.02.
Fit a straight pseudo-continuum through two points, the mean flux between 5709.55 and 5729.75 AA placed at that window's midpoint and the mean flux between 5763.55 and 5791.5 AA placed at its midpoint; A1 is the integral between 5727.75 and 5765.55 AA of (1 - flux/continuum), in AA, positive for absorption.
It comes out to -1.9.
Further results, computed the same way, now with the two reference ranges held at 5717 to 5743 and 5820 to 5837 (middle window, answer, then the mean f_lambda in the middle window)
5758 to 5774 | 1.67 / 21.7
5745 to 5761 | -3.20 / 28.7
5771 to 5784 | -0.40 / 25.2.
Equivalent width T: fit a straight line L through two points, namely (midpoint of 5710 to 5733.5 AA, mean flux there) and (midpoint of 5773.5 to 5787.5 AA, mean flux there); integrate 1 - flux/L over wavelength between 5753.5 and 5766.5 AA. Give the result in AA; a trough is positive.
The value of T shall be 1.8 AA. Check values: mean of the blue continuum 24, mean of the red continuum 25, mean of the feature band 21.2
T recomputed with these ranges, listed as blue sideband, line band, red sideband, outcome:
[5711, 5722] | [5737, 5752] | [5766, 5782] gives -3.23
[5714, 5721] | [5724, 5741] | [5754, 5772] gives 0.13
